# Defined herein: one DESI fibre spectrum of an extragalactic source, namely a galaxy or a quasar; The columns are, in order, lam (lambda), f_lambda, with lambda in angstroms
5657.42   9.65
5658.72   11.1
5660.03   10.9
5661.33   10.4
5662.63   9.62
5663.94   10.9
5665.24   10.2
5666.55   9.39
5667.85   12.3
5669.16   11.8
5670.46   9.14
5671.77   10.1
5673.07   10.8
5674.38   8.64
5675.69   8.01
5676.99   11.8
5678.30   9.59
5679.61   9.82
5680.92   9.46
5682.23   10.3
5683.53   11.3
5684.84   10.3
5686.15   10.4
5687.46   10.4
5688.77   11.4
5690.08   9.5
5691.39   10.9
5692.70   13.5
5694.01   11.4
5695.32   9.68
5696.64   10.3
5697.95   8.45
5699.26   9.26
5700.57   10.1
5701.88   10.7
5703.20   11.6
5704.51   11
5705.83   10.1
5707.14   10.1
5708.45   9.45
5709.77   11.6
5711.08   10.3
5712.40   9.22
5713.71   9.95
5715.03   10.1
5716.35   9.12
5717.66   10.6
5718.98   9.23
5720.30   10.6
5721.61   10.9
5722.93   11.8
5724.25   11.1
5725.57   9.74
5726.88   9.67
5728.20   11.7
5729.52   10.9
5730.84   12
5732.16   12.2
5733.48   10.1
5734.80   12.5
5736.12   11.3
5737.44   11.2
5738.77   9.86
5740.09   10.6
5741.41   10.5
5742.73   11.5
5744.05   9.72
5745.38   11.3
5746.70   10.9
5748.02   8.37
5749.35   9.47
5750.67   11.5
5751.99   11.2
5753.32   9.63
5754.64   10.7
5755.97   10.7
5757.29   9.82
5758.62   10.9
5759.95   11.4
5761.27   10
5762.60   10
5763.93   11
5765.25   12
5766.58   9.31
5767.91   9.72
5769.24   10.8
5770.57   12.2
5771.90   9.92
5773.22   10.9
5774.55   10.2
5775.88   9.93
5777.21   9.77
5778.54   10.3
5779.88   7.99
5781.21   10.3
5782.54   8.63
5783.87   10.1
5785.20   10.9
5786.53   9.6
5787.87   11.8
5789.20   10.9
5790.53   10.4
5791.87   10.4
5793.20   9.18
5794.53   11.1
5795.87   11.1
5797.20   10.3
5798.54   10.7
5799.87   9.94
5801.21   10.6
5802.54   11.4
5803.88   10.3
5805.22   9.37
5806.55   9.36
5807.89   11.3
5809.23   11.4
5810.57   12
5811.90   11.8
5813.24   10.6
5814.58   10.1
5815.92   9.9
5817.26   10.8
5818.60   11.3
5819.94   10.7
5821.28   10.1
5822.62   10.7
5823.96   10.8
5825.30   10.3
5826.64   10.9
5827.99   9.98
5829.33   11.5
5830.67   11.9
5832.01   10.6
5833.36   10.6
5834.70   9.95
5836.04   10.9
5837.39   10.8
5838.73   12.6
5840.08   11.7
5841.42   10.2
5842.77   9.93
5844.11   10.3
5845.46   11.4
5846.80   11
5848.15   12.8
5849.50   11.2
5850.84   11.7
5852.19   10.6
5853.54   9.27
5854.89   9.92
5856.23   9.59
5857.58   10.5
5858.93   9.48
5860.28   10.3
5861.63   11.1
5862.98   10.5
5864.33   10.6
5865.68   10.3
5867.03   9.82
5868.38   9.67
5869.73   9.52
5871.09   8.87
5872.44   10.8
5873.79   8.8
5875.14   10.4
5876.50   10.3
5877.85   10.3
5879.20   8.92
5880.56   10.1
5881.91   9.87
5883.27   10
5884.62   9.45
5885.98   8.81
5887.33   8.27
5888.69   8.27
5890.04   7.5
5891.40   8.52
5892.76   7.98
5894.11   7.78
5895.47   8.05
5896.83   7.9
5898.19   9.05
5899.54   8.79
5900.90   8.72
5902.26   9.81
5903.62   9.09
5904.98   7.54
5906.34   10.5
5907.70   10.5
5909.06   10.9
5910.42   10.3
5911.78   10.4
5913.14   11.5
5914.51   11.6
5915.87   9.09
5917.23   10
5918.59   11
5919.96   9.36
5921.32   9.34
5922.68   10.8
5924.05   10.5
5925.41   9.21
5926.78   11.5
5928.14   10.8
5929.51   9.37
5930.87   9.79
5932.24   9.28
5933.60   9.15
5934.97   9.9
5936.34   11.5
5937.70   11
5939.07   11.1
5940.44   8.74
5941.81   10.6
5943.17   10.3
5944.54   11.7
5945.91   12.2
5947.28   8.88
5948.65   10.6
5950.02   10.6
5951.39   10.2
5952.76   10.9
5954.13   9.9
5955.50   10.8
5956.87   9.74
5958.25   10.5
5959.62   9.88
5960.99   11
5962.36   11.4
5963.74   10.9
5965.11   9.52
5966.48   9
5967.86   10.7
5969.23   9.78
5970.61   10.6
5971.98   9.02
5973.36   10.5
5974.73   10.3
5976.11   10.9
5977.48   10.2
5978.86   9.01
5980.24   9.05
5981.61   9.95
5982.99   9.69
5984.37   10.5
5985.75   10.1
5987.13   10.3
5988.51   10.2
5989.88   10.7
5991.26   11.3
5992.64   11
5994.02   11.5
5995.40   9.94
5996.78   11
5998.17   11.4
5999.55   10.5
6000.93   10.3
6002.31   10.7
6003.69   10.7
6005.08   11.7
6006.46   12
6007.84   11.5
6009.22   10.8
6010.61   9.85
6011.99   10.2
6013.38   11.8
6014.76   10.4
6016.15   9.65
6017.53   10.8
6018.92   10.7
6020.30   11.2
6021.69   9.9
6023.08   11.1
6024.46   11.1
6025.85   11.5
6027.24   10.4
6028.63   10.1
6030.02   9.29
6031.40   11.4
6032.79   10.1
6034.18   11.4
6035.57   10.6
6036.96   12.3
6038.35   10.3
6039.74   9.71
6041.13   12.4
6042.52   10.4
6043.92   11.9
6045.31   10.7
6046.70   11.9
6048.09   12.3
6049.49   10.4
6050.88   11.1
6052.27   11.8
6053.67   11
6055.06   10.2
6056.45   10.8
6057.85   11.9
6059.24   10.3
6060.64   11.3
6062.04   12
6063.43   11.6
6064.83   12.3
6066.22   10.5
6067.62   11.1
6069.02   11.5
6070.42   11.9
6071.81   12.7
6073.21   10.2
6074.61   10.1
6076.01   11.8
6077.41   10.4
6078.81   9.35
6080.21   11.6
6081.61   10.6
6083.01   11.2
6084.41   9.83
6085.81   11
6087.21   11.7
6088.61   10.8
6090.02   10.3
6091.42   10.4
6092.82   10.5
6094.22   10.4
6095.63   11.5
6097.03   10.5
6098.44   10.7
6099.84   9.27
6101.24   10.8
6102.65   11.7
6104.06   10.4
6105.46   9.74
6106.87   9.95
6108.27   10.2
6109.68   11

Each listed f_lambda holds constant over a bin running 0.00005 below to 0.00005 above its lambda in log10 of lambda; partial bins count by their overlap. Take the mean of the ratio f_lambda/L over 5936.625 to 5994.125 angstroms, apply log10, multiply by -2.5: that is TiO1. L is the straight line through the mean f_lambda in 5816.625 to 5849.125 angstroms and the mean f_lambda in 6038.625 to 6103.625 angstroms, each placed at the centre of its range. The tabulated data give 0.06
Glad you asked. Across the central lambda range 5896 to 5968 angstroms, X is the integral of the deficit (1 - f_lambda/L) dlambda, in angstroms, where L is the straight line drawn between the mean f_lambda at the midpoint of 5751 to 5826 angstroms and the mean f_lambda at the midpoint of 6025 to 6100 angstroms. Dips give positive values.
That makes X 4.03 angstroms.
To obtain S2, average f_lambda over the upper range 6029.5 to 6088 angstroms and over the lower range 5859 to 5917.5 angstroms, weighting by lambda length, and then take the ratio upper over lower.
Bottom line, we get 1.16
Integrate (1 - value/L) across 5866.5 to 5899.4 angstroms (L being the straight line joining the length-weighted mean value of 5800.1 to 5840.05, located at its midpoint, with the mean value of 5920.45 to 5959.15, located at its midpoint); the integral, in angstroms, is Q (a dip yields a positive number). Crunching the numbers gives 4.4 angstroms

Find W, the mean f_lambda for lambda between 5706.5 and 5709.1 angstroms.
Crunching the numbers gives 9.79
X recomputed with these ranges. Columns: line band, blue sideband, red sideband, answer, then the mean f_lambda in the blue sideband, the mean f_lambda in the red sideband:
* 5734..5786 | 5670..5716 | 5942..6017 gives -0.68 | 10.2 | 10.5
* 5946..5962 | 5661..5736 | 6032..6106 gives 0.65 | 10.5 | 11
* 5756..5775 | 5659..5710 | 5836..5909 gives -0.86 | 10.4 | 9.82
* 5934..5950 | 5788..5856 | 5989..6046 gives 0.34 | 10.7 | 10.8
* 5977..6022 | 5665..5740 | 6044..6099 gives 1.48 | 10.5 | 11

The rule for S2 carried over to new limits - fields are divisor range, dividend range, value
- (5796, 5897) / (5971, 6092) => 1.06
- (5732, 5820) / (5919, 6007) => 0.99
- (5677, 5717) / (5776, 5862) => 1.02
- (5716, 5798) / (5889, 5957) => 0.94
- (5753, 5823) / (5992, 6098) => 1.05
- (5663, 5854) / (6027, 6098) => 1.04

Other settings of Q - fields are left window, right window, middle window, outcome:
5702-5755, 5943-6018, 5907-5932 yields 0.5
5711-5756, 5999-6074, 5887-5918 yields 4.5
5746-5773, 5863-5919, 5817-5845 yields -2.4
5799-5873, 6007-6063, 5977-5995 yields 1.0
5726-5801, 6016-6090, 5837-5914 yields 5.9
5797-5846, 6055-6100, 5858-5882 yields 1.7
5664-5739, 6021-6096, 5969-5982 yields 1.1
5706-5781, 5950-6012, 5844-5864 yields -0.4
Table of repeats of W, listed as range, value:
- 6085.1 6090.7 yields 10.9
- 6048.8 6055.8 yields 10.9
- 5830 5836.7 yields 10.8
